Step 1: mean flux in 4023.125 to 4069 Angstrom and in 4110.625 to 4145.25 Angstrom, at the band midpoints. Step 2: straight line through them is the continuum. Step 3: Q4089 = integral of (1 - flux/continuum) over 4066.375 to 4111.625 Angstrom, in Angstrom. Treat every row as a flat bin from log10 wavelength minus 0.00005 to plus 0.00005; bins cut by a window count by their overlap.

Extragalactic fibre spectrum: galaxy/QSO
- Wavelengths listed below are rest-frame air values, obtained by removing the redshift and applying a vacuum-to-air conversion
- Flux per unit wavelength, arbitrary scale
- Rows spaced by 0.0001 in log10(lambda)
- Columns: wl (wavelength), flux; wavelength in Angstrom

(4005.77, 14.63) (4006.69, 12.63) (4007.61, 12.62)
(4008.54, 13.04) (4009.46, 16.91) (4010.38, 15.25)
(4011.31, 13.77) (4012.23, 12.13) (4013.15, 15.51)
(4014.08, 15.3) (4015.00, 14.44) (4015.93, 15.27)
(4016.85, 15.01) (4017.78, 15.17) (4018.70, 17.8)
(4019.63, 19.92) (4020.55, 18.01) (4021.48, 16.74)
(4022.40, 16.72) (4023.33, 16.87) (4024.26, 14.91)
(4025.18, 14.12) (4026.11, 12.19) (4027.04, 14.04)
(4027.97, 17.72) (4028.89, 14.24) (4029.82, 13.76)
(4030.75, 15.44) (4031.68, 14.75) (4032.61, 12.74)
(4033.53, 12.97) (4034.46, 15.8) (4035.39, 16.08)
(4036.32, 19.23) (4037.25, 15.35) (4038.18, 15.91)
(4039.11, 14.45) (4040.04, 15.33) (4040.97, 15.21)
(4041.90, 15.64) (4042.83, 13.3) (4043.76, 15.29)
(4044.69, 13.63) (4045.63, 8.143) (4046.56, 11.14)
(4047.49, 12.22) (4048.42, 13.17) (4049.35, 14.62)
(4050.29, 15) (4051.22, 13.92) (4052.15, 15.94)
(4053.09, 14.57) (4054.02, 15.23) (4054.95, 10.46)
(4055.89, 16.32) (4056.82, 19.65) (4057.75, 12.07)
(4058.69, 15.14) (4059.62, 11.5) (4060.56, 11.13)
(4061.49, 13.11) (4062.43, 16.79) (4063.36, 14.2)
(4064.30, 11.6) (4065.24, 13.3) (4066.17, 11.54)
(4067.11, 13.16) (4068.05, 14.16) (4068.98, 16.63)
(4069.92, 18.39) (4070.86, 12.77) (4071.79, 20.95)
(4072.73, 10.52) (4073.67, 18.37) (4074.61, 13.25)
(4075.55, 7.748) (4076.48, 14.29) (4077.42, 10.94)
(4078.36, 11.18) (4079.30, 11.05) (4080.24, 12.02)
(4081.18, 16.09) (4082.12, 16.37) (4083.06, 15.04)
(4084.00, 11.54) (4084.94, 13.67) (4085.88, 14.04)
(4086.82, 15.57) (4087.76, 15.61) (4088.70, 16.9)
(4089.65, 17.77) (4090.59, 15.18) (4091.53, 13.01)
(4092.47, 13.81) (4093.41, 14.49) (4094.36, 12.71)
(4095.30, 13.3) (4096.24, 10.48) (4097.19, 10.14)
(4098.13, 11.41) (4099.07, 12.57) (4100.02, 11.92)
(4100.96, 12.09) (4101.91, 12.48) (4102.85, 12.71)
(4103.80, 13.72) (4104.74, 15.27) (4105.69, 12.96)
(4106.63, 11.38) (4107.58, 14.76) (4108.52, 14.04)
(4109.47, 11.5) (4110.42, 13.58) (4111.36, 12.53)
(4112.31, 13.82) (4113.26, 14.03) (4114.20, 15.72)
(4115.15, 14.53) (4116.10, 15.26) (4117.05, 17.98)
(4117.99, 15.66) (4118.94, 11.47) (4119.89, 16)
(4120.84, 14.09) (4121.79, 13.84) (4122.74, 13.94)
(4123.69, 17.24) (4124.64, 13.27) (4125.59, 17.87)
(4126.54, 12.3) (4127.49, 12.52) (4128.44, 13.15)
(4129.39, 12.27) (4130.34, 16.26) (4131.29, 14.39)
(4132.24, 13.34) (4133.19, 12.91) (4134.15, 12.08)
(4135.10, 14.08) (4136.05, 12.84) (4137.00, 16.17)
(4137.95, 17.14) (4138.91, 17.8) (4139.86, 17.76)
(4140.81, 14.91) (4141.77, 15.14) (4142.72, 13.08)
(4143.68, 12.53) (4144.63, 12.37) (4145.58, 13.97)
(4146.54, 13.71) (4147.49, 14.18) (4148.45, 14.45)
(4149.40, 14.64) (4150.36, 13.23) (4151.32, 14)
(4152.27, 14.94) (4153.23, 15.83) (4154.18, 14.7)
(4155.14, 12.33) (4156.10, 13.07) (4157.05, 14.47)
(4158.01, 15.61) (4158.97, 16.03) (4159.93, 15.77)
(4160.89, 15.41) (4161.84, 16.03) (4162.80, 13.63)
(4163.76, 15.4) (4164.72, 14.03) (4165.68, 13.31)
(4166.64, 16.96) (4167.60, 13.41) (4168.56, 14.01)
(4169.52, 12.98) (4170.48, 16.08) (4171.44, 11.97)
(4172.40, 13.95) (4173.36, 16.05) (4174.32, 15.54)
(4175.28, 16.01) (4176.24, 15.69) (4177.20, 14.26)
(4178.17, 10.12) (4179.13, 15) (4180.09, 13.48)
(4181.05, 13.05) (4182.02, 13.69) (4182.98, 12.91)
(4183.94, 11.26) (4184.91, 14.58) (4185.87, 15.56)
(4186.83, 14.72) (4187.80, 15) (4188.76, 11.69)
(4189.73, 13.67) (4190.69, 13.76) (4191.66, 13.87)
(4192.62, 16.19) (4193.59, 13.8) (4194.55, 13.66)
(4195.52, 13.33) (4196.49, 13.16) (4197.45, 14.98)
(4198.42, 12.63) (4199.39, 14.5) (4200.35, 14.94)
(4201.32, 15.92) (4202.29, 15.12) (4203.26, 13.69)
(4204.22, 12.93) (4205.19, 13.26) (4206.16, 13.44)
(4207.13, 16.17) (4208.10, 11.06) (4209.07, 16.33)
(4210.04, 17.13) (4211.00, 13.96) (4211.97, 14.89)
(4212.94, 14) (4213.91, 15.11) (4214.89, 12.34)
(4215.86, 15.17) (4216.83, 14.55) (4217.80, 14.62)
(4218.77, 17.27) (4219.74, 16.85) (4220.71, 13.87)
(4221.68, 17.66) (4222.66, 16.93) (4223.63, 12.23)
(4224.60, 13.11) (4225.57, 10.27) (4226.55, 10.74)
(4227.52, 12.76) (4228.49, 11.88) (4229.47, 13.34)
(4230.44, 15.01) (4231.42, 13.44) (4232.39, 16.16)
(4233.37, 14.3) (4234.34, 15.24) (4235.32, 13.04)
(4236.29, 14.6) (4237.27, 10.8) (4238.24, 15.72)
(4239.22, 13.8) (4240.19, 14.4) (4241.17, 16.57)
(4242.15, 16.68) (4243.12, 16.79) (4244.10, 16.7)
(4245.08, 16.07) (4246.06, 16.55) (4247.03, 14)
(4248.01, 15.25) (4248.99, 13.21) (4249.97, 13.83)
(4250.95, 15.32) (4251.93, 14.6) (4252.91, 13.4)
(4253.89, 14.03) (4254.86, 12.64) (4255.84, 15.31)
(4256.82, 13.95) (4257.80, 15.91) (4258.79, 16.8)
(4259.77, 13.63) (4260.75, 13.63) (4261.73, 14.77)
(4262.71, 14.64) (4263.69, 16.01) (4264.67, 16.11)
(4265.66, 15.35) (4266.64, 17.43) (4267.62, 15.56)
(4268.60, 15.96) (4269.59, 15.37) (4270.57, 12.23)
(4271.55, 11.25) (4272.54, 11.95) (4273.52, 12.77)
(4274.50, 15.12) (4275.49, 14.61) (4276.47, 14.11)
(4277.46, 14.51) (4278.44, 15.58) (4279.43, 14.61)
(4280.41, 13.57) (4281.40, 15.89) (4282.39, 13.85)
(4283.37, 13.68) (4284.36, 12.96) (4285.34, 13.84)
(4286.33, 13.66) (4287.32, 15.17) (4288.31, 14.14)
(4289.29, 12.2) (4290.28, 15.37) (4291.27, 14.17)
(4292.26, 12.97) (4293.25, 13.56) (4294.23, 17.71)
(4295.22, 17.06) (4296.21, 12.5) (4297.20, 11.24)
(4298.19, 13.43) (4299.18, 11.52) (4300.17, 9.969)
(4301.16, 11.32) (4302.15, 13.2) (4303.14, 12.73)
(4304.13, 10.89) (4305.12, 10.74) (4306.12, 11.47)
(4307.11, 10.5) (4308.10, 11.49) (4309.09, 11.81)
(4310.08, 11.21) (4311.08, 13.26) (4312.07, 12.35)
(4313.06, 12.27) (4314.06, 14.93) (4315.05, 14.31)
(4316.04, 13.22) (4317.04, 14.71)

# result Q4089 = 2.3 Angstrom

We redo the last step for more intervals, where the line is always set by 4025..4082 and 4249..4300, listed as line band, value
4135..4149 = -0.5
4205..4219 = -0.4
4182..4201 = 0.4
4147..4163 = -0.5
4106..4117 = 0.2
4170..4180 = -0.2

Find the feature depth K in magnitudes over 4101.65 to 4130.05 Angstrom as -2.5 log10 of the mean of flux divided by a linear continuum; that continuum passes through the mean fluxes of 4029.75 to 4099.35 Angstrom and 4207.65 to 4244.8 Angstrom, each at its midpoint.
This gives 0.010 mag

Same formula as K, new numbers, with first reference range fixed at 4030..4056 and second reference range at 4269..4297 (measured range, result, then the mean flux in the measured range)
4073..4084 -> 0.09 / 13.2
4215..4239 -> 0.00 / 14.1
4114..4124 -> -0.06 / 15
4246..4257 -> -0.01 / 14.3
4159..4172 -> -0.03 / 14.6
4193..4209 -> 0.01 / 14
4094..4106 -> 0.15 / 12.4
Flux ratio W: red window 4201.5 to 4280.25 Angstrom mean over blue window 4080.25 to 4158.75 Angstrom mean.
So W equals 1.03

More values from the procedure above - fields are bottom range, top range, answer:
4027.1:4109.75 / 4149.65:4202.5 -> 1.02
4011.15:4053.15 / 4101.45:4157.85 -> 0.95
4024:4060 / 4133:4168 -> 1.01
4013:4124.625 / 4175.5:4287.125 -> 1.01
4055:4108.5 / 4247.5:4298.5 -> 1.05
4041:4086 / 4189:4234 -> 1.03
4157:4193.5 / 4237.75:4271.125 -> 1.05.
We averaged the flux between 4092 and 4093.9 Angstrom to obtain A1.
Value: 14.1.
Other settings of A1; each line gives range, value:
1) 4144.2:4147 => 13.4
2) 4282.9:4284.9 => 13.3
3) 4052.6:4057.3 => 15.2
